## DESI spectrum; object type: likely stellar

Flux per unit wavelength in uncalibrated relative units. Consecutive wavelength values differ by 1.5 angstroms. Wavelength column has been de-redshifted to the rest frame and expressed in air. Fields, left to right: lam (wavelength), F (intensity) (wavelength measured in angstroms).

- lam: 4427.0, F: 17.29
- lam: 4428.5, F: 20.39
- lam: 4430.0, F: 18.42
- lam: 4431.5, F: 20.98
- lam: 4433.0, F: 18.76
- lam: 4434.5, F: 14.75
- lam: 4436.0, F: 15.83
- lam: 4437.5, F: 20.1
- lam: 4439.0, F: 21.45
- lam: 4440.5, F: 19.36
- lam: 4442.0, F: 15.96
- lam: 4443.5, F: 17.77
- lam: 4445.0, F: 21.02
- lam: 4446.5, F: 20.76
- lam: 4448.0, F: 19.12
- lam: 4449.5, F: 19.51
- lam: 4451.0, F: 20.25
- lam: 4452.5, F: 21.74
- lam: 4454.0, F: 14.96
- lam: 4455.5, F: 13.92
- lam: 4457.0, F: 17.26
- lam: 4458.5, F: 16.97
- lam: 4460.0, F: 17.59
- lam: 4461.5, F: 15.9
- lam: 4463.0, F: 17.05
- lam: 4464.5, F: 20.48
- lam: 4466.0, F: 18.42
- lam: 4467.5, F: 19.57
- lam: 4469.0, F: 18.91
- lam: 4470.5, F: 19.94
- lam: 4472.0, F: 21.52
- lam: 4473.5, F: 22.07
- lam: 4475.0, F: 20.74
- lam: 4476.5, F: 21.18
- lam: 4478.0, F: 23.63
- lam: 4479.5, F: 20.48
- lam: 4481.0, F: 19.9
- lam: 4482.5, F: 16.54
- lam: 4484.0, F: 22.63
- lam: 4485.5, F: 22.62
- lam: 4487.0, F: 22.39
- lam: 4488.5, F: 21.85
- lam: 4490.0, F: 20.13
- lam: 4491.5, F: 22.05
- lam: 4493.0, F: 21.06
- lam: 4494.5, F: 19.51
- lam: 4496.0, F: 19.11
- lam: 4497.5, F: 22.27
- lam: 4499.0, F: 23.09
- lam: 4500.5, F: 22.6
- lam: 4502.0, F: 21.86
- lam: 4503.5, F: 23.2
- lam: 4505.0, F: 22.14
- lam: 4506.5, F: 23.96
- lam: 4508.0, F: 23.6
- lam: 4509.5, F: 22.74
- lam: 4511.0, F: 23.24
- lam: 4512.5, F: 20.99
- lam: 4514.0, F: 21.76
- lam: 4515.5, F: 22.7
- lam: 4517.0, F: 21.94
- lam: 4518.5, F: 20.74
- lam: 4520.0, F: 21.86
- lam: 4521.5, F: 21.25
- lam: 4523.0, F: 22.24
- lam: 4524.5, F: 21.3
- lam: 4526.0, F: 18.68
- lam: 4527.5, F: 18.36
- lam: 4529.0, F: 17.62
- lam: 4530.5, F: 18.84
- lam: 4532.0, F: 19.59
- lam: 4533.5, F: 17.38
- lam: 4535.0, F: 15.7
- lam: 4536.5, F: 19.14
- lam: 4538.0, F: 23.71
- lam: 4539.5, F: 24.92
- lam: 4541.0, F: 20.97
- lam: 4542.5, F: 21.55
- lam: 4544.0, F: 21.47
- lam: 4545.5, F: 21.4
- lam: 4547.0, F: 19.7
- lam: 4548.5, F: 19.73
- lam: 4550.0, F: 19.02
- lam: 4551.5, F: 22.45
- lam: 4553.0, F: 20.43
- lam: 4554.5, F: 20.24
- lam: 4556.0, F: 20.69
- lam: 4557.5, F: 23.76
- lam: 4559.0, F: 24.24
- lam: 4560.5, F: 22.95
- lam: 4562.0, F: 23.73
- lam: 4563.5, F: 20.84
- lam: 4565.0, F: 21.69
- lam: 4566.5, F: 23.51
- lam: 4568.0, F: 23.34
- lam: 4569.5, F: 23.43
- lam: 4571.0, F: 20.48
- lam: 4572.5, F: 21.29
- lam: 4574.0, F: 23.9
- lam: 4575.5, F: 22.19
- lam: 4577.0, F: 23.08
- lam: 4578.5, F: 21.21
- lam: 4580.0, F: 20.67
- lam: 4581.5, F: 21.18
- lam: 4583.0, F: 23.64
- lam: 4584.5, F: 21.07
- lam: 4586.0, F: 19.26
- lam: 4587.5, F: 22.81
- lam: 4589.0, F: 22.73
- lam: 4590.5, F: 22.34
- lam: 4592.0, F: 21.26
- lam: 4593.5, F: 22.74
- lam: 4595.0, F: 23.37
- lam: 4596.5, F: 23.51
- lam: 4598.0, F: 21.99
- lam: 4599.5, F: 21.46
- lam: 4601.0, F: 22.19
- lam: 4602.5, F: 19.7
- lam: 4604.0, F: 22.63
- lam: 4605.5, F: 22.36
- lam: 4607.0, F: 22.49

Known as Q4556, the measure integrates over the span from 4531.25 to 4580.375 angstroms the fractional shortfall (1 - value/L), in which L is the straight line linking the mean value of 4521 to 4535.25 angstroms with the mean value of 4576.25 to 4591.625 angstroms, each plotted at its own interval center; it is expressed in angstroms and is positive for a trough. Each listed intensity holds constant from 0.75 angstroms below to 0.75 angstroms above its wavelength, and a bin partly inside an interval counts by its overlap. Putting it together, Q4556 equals -2.4 angstroms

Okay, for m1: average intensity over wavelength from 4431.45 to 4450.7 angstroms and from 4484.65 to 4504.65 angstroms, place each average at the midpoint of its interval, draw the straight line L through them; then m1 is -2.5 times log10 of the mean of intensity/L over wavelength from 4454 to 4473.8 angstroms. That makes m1 0.11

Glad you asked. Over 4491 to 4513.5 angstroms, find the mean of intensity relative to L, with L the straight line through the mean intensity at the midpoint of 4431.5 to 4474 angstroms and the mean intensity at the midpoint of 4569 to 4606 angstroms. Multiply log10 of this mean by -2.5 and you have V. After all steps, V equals -0.11 mag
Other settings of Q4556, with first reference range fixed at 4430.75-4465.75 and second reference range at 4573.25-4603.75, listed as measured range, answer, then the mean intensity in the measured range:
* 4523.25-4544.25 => 0.6 angstroms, 20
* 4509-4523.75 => -1.3 angstroms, 21.9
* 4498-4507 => -1.4 angstroms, 22.8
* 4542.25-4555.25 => 0.2 angstroms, 20.6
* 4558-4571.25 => -0.9 angstroms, 22.8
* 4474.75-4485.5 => -1.0 angstroms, 20.9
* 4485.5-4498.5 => -1.1 angstroms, 21.2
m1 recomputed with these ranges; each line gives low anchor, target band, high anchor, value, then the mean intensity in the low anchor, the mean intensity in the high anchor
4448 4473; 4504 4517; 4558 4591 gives -0.13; 18.4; 22.3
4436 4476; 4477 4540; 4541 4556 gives -0.07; 18.9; 20.7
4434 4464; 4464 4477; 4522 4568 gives -0.09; 18.1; 20.9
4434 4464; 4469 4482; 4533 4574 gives -0.11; 18.1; 21.5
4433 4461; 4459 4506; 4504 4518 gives 0.00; 18.2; 22.5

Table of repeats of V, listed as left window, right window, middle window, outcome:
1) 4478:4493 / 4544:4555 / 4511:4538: 0.029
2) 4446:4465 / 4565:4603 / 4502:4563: -0.041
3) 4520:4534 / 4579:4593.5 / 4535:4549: -0.051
